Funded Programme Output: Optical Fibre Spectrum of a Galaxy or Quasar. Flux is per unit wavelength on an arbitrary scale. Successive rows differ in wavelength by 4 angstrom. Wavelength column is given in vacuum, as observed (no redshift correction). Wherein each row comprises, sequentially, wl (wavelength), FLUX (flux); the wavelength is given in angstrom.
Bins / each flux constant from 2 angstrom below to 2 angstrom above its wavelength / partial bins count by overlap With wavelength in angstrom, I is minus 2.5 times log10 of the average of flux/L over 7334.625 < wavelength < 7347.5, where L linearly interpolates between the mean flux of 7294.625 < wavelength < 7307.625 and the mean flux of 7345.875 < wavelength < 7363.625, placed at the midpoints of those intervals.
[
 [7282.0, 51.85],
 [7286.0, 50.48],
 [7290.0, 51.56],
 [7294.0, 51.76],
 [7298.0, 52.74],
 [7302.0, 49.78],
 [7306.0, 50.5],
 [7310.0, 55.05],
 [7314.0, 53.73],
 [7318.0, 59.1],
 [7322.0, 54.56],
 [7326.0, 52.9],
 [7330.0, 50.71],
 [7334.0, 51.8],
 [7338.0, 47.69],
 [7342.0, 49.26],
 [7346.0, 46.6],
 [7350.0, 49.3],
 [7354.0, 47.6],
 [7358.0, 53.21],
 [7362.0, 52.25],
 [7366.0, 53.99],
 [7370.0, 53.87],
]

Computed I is 0.04 mag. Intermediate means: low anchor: 51.1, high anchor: 50.1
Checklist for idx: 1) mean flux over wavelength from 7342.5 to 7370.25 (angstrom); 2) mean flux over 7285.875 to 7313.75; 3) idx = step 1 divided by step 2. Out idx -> 0.98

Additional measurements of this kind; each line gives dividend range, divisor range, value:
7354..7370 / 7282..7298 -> 1.02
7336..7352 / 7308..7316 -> 0.89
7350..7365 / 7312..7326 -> 0.92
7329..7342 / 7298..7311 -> 0.97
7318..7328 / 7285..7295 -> 1.07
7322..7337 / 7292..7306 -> 1.01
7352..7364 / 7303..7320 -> 0.94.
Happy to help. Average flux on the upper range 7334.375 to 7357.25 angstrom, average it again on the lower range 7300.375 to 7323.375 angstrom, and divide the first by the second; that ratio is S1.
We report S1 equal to 0.90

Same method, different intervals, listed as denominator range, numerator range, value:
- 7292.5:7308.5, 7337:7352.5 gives 0.94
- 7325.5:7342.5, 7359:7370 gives 1.06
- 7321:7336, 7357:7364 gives 1.01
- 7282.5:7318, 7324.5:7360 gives 0.95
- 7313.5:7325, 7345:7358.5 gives 0.88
